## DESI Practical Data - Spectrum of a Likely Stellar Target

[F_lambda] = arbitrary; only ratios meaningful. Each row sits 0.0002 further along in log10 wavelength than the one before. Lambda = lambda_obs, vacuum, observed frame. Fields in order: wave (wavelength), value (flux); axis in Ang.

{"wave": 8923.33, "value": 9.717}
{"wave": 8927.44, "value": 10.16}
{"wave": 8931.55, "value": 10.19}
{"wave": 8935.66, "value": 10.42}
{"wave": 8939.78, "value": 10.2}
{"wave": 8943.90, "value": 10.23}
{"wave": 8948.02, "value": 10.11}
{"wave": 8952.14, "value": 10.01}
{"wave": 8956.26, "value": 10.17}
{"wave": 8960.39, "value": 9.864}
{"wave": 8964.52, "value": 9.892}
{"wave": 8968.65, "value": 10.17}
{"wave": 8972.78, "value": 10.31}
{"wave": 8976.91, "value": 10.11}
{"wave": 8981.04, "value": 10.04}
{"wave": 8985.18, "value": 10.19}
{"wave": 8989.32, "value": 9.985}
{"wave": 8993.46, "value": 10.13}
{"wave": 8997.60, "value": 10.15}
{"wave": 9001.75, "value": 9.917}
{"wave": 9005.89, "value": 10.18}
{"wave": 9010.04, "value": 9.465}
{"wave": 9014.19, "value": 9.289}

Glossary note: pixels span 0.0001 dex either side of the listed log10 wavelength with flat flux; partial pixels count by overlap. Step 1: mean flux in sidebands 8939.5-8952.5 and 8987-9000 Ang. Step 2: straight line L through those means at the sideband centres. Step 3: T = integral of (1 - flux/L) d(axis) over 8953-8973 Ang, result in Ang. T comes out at 0.13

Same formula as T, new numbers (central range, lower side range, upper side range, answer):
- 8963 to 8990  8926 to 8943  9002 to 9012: -0.26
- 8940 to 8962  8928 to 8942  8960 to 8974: 0.15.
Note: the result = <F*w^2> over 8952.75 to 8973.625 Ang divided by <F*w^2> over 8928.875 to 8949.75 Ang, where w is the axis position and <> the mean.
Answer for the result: 0.99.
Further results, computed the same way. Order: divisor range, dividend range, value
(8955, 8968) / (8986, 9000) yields 1.02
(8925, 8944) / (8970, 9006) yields 1.00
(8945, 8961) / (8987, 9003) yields 1.01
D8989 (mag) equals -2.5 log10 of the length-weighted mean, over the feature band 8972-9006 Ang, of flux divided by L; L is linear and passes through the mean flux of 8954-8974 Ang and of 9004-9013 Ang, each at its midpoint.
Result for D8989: -0.02 mag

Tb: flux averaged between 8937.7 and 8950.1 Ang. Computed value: 10.2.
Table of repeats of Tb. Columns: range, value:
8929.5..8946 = 10.3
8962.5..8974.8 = 10.1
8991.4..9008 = 10.1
